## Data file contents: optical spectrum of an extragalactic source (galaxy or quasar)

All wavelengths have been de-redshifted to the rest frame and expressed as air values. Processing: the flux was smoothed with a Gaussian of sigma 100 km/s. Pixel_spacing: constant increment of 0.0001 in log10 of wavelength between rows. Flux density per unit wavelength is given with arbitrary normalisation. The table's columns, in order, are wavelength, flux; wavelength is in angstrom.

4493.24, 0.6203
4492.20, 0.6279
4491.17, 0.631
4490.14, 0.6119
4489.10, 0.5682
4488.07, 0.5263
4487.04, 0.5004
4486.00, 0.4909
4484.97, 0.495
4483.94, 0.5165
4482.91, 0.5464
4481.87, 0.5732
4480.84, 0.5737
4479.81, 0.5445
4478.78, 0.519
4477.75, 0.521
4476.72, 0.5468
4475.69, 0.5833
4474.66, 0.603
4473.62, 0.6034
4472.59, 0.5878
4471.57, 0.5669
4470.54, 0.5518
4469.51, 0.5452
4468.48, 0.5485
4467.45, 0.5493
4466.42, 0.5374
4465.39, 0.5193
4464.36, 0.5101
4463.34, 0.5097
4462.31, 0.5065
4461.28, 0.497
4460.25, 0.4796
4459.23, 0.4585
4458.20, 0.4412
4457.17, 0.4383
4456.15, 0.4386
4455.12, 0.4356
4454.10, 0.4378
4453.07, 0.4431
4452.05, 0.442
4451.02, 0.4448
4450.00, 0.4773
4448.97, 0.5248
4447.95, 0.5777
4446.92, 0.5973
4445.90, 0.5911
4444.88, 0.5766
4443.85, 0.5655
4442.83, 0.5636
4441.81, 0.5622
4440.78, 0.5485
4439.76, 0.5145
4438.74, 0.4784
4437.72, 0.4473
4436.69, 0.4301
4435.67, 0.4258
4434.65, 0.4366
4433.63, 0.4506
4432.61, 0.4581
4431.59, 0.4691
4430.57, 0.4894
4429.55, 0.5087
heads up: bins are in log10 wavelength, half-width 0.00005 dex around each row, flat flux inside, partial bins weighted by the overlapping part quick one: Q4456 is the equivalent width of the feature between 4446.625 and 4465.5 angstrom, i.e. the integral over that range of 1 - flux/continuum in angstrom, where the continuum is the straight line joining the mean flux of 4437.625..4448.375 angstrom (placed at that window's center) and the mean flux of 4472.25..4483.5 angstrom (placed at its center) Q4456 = 2.5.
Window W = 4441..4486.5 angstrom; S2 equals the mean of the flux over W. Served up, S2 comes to 0.524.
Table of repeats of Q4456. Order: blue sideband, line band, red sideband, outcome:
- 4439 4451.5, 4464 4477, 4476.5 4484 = -0.35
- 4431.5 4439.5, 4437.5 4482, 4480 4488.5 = -3.04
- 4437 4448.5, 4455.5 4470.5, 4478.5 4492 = 1.29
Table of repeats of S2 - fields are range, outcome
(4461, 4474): 0.541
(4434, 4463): 0.492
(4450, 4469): 0.48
